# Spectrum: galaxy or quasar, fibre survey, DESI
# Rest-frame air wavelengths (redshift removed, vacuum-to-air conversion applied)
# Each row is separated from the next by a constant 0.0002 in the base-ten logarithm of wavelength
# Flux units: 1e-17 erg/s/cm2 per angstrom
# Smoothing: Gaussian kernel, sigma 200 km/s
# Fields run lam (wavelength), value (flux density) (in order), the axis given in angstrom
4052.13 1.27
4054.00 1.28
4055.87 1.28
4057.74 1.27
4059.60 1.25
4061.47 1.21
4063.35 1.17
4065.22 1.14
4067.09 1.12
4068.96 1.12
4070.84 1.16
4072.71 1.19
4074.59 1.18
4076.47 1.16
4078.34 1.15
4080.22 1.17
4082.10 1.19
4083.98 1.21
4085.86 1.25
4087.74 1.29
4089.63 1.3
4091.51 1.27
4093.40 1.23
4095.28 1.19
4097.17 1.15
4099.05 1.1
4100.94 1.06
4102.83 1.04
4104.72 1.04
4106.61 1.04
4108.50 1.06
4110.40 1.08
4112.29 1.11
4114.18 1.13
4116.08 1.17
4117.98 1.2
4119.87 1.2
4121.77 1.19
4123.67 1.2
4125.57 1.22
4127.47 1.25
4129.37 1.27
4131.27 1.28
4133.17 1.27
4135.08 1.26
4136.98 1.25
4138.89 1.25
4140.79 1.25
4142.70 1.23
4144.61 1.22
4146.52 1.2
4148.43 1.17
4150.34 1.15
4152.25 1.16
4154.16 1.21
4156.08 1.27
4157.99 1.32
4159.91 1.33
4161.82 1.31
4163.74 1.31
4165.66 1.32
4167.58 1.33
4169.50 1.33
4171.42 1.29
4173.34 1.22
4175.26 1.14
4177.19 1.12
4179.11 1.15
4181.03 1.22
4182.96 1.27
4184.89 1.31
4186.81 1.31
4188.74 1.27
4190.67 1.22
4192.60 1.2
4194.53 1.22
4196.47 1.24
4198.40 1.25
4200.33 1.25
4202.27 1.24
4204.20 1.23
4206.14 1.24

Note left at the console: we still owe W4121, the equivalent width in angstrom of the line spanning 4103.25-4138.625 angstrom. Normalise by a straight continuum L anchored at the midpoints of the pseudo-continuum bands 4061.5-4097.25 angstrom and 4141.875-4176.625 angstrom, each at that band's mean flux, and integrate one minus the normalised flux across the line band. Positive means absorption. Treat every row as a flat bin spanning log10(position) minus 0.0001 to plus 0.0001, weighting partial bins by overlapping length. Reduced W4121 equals 1.3 angstrom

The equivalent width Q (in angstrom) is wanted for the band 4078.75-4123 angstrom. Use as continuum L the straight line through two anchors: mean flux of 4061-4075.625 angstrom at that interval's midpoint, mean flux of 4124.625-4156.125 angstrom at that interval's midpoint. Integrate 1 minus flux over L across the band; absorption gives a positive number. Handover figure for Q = 1.13 angstrom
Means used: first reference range 1.16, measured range 1.16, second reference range 1.23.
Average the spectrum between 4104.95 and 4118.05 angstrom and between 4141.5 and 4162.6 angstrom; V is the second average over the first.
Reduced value 1.1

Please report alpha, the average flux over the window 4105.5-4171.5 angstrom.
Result 1.22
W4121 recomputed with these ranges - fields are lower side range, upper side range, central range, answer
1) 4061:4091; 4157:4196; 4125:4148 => -0.3 angstrom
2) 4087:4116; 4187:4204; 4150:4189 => -1.4 angstrom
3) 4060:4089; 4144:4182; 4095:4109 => 1.4 angstrom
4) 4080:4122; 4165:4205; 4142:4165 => -0.6 angstrom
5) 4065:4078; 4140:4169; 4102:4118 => 1.5 angstrom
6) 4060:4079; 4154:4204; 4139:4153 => 0.3 angstrom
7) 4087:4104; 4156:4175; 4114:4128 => 0.3 angstrom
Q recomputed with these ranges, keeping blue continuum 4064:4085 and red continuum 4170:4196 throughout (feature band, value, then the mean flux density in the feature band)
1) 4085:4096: -0.78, 1.26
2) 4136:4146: -0.29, 1.24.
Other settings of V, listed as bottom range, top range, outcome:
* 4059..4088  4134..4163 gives 1.05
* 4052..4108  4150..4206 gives 1.06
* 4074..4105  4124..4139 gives 1.06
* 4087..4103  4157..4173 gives 1.11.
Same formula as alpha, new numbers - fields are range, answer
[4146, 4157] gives 1.19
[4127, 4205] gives 1.25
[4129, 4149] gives 1.24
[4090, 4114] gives 1.12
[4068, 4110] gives 1.16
